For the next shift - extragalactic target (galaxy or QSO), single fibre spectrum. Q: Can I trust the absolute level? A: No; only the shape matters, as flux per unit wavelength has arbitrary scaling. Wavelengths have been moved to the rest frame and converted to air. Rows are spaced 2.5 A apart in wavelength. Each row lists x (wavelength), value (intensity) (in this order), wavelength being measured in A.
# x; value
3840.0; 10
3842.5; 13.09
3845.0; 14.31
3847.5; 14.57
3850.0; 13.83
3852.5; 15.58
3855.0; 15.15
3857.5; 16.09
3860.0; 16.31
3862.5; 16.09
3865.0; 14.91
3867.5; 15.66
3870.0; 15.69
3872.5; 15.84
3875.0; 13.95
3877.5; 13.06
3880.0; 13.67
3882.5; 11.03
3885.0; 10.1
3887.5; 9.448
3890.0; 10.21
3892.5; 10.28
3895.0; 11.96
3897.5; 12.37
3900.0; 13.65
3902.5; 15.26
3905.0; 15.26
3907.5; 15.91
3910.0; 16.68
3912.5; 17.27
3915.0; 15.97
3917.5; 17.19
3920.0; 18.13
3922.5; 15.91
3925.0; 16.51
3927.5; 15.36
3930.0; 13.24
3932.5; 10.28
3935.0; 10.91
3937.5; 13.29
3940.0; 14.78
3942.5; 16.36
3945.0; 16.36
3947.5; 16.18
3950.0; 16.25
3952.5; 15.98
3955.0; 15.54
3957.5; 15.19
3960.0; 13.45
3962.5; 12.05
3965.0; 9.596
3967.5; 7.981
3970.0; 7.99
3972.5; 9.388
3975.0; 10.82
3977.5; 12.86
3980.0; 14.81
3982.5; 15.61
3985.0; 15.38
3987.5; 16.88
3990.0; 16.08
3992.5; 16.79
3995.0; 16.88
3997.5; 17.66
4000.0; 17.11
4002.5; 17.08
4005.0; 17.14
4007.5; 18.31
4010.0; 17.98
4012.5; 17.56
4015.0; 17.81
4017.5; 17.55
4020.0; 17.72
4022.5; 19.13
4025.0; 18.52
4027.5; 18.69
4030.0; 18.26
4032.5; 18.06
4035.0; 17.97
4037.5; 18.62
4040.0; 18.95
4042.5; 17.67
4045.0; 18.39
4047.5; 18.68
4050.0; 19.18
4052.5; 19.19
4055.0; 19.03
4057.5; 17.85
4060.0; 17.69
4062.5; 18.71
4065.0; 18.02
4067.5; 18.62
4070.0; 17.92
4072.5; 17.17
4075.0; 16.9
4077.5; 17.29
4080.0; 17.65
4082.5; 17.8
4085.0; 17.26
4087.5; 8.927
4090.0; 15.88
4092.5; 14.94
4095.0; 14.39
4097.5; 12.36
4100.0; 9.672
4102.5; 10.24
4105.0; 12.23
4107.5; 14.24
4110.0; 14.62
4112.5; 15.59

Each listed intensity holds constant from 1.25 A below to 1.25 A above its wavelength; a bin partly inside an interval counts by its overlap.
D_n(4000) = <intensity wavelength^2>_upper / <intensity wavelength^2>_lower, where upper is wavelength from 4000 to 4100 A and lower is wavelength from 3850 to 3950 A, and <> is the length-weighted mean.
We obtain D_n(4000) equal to 1.30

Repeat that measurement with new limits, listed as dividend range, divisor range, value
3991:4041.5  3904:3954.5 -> 1.21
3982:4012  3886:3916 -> 1.30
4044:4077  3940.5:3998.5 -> 1.35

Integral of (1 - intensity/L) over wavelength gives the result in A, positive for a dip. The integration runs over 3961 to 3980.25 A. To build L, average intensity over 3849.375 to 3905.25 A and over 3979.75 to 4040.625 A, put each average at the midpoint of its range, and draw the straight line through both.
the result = 6.9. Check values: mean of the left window 13.7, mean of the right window 17.5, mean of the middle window 10.5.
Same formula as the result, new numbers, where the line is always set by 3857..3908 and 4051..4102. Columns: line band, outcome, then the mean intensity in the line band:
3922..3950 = -0.3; 14.5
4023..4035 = -2.1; 18.4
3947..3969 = 1.8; 13.4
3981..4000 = -1.8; 16.5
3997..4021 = -3.5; 17.6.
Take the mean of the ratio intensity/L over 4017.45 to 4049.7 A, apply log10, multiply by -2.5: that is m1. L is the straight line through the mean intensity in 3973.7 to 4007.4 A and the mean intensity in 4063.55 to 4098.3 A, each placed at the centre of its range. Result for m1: -0.15 mag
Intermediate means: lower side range 15.9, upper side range 16.1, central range 18.4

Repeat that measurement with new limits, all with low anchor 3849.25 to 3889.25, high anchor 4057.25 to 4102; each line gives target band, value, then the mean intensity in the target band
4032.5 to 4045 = -0.175 mag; 18.3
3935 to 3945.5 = 0.009 mag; 14.6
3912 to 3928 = -0.147 mag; 16.6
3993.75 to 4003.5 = -0.132 mag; 17.2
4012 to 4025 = -0.172 mag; 18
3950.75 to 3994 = 0.125 mag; 13.4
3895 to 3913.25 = -0.038 mag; 14.9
